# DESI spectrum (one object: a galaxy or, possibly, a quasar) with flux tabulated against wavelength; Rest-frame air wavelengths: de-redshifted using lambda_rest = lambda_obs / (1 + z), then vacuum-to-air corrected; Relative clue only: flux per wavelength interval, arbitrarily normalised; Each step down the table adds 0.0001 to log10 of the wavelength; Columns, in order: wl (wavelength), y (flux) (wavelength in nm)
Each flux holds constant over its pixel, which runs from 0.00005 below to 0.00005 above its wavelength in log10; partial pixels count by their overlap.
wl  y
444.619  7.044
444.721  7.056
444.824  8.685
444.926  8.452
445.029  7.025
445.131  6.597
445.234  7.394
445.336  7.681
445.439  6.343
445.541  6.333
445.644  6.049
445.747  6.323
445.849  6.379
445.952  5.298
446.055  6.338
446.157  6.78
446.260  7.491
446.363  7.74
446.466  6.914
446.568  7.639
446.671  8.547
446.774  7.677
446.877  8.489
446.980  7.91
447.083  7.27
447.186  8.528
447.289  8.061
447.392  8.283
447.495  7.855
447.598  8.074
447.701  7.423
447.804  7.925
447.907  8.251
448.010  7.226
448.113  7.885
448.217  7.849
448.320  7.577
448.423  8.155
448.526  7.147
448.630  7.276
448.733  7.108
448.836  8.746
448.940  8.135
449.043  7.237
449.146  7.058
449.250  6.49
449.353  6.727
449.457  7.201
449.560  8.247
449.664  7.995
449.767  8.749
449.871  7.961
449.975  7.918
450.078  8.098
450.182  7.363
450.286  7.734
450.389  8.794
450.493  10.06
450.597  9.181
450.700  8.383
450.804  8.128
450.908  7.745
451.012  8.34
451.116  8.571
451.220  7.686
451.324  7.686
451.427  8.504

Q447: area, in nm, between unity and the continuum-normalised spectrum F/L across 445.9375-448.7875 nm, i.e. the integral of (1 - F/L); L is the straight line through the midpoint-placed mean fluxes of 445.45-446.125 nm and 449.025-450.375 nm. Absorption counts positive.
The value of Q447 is -0.37 nm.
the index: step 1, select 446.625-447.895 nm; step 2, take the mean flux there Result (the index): 8.01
